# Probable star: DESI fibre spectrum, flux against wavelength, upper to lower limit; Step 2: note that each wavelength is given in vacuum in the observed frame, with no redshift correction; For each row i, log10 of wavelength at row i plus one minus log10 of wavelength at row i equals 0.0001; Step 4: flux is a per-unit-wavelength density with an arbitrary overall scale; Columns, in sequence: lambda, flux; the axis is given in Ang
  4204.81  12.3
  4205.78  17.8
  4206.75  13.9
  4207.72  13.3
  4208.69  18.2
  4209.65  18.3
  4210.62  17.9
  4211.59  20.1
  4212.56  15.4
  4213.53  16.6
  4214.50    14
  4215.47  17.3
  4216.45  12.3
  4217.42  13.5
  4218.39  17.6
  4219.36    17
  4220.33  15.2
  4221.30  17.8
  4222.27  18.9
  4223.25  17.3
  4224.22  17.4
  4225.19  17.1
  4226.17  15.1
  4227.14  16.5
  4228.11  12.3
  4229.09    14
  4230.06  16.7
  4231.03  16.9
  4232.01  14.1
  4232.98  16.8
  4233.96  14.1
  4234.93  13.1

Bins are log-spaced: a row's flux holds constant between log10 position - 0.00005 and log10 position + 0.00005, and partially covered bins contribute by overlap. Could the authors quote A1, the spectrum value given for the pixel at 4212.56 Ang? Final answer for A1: 15.4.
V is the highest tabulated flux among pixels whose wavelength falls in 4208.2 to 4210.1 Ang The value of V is 18.3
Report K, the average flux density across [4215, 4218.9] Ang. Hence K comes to 15.2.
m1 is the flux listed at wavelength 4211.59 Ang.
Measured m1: 20.1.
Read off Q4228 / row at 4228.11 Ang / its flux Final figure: 12.3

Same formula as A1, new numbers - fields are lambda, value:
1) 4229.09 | 14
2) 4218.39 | 17.6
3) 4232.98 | 16.8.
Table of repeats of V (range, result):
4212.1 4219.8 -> 17.6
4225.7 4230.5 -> 16.7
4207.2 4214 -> 20.1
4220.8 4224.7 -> 18.9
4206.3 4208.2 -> 13.9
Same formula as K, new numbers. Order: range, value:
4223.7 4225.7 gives 17.2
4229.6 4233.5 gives 16.1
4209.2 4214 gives 17.7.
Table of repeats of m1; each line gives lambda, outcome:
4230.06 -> 16.7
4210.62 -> 17.9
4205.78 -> 17.8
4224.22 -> 17.4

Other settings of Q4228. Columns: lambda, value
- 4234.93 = 13.1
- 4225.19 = 17.1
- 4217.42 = 13.5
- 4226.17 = 15.1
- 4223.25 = 17.3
